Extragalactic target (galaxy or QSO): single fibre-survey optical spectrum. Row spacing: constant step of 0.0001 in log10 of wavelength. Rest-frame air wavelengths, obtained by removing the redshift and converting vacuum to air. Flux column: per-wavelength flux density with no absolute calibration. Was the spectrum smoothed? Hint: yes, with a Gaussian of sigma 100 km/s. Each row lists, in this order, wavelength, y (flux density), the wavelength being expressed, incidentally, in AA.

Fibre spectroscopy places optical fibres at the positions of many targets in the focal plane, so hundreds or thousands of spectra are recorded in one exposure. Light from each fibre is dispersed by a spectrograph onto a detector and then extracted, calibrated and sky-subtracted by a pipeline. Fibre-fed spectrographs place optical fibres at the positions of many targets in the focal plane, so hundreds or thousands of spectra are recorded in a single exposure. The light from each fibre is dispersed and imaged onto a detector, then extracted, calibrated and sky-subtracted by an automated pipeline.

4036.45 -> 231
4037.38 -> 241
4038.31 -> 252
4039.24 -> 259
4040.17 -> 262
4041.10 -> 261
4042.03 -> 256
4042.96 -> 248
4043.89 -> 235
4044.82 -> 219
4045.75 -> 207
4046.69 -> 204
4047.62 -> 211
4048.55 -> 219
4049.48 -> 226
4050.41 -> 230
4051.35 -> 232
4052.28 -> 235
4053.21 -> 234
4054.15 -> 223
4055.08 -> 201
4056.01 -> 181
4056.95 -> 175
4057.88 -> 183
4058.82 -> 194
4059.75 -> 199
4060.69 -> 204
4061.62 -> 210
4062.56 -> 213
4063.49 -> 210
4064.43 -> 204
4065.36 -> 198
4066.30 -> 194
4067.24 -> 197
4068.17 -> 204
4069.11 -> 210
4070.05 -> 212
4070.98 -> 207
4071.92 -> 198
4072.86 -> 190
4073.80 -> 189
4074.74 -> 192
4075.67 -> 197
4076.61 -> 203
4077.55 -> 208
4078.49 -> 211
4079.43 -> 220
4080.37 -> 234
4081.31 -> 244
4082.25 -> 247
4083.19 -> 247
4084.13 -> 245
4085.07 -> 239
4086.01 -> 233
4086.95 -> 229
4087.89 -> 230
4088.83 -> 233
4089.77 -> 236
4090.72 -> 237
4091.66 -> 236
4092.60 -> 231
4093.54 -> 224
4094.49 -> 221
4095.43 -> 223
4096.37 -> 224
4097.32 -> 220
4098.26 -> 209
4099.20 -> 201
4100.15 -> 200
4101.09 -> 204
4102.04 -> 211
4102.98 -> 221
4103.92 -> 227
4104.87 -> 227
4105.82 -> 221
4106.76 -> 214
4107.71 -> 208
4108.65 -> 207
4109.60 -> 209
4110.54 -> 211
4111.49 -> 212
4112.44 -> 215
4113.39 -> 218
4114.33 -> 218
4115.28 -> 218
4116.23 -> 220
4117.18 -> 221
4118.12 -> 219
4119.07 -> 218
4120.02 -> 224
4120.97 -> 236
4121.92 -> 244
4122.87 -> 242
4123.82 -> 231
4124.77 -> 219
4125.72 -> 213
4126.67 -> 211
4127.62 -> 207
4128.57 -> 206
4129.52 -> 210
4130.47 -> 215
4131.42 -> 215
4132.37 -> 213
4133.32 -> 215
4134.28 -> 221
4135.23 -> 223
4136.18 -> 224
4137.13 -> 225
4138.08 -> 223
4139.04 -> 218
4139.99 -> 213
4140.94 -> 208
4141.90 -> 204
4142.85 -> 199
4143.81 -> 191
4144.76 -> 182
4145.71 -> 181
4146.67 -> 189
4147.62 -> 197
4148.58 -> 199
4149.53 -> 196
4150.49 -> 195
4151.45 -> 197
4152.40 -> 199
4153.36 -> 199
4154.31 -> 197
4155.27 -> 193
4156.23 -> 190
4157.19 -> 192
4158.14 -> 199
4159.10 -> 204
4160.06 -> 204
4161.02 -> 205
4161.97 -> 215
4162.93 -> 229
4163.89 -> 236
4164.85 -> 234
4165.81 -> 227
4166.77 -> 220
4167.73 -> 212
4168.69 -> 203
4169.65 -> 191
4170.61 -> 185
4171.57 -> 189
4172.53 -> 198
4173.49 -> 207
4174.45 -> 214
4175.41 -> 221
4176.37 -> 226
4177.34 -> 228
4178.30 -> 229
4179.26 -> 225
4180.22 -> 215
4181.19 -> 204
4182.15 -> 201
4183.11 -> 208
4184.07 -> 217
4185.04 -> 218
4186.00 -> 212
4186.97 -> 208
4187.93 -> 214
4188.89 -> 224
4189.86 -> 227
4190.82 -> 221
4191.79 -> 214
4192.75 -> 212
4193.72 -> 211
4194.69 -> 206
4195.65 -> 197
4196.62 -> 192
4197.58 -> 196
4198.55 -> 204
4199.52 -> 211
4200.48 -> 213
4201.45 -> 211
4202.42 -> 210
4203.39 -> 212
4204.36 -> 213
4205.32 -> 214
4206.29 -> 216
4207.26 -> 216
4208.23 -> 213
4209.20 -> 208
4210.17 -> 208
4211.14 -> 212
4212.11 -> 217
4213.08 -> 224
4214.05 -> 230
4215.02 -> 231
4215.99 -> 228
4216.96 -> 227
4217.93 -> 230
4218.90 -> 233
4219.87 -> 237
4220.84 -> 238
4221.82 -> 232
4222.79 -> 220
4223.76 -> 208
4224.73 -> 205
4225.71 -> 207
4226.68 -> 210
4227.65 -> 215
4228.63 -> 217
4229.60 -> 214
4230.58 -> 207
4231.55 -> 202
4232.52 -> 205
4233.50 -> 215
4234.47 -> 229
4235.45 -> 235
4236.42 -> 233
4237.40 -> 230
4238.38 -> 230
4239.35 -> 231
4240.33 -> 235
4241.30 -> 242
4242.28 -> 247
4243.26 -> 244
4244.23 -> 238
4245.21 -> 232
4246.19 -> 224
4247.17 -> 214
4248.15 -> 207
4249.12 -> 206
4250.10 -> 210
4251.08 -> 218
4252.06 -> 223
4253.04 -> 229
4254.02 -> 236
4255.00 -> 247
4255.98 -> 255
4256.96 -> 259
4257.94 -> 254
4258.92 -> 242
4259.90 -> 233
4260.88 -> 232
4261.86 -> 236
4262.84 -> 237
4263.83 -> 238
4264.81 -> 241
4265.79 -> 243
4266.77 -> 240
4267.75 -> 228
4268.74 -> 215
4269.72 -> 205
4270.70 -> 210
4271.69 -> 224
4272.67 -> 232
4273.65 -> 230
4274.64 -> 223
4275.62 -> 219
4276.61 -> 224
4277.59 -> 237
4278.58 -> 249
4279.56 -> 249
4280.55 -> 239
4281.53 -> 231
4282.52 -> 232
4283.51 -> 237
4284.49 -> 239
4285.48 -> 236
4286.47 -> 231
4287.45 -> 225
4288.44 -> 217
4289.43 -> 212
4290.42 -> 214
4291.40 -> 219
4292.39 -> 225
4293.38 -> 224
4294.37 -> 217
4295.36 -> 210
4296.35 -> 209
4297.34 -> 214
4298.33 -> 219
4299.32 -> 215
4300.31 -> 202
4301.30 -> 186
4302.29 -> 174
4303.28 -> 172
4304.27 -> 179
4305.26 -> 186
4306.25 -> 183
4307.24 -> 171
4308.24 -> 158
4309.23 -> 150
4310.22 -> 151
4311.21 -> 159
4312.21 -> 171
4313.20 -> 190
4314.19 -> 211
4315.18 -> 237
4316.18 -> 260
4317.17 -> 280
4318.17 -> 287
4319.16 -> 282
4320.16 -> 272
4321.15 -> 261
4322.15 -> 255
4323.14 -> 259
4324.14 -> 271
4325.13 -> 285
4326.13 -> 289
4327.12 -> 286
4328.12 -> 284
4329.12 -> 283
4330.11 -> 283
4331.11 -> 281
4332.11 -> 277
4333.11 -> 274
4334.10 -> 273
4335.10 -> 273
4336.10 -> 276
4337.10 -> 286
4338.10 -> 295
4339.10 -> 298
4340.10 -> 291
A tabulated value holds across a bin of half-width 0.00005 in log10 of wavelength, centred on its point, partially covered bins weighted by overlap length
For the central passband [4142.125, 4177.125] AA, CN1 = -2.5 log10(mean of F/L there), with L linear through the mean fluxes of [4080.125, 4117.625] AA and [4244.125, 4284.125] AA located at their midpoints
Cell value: 0.11 mag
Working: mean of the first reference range 223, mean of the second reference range 231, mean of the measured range 203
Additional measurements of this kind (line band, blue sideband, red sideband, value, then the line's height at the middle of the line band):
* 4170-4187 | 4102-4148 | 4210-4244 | 0.04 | 220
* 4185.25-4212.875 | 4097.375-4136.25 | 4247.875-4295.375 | 0.06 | 224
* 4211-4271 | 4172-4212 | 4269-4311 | -0.08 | 212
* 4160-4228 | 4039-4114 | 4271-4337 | 0.05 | 224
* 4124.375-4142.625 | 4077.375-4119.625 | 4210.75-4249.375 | 0.04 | 223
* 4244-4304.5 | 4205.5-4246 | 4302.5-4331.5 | 0.01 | 228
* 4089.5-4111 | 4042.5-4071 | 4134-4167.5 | -0.05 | 209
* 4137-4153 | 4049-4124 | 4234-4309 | 0.09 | 219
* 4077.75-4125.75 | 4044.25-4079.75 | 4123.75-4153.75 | -0.08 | 207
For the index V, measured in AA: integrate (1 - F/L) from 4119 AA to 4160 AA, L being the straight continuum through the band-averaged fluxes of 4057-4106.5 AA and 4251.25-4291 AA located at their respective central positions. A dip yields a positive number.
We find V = 2.2 AA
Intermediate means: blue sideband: 215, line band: 209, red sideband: 232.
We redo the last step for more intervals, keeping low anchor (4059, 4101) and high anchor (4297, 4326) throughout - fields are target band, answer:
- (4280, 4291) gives -0.6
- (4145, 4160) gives 1.4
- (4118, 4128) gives -0.4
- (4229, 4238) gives -0.1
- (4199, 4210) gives 0.2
